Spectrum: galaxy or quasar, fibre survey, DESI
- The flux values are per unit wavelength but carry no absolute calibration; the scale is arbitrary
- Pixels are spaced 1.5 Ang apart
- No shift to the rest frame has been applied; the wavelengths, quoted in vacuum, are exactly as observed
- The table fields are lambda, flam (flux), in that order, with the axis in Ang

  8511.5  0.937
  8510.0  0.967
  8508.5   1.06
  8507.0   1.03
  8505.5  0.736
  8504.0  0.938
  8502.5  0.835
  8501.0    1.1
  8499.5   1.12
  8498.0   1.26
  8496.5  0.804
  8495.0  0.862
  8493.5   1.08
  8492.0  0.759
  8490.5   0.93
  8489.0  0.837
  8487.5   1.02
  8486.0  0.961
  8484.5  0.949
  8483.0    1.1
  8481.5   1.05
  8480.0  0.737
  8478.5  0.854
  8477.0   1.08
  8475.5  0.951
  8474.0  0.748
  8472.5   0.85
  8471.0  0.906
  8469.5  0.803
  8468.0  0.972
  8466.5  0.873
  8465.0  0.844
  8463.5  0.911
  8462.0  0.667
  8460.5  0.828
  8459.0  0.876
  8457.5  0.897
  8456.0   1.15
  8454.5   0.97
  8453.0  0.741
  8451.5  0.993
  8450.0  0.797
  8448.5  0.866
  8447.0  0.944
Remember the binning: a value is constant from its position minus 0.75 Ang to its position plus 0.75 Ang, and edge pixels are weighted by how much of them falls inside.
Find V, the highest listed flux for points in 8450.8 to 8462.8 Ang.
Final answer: 1.15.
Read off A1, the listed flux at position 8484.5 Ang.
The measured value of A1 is 0.949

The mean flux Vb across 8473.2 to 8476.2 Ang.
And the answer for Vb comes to 0.848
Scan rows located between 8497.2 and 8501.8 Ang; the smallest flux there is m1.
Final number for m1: 1.1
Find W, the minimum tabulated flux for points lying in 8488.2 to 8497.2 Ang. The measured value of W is 0.759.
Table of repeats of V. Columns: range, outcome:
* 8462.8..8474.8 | 0.972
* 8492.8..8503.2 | 1.26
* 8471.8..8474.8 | 0.85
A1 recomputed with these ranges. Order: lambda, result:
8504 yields 0.938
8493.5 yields 1.08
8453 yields 0.741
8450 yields 0.797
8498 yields 1.26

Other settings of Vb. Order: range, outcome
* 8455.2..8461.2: 0.939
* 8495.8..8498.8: 1.04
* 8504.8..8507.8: 0.888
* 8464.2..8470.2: 0.874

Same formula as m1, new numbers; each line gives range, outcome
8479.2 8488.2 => 0.737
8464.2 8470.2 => 0.803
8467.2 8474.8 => 0.748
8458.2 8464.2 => 0.667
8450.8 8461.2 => 0.741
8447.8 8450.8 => 0.797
